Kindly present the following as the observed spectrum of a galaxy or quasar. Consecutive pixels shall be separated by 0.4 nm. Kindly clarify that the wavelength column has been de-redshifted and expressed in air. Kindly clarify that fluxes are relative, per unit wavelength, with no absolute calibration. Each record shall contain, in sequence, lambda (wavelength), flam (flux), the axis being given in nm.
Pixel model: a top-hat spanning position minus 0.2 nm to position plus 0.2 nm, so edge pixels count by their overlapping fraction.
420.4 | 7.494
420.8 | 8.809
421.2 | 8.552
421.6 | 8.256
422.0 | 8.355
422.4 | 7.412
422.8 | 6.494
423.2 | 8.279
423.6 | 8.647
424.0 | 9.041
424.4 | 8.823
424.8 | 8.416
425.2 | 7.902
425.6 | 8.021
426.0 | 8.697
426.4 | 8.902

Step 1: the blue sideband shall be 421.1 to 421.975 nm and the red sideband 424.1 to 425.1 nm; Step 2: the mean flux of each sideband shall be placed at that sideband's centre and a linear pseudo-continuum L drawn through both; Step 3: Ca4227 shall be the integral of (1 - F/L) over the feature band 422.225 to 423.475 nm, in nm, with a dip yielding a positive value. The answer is 0.148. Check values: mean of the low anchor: 8.38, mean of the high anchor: 8.59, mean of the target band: 7.47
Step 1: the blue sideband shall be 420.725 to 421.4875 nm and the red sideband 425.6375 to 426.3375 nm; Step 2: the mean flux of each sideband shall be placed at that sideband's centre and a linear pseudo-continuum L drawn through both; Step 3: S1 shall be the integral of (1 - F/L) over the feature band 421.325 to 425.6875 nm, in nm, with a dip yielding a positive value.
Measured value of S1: 0.221 nm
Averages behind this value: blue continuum 8.61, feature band 8.16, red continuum 8.58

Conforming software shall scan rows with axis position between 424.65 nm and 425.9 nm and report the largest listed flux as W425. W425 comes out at 8.416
